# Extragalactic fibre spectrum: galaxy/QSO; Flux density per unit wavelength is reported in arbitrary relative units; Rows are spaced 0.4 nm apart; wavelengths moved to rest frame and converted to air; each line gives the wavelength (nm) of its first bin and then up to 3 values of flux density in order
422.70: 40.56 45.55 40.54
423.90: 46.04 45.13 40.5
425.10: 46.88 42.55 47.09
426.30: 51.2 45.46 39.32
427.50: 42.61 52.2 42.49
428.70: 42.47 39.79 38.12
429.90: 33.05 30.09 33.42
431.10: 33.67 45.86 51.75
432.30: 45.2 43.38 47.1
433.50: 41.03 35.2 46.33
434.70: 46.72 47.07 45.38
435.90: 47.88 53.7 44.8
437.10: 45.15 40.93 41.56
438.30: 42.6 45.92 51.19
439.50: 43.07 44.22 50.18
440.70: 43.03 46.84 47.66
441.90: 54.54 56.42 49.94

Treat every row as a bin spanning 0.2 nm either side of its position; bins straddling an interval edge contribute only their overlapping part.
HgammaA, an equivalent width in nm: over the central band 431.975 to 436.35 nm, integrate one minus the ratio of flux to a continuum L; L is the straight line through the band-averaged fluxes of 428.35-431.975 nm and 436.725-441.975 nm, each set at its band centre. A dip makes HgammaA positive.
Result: -0.39 nm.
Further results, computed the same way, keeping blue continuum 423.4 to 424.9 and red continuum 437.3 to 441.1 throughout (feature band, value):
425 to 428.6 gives -0.16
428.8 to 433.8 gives 0.44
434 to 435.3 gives -0.04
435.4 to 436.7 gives -0.12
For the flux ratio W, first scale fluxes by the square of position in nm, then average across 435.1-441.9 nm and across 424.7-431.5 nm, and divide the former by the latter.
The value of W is 1.2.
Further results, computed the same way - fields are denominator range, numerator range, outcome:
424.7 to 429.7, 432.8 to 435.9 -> 1.04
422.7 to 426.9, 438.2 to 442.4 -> 1.14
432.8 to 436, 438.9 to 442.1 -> 1.10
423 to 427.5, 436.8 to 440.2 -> 1.06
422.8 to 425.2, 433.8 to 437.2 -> 1.11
